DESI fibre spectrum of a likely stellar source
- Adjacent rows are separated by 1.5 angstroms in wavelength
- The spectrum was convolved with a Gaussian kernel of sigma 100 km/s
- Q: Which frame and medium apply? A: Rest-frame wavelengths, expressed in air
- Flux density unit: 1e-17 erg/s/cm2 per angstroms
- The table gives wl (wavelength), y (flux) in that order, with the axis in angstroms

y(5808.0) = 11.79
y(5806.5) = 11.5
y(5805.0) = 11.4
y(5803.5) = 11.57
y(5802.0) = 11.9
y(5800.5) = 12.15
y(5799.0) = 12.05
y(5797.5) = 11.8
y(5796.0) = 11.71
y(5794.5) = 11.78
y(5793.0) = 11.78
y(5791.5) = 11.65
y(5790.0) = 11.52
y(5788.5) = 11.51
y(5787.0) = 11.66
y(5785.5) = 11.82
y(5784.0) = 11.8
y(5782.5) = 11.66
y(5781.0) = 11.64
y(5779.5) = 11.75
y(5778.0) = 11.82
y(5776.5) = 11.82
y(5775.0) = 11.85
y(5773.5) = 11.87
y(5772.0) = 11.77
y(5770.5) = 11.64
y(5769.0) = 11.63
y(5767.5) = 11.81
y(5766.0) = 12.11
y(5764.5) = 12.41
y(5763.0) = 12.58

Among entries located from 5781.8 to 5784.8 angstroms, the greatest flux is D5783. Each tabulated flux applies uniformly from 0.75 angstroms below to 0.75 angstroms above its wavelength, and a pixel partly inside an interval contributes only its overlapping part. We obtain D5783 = 11.8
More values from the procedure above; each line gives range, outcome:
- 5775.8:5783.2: 11.82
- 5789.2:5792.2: 11.65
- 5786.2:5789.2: 11.66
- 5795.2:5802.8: 12.15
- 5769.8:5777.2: 11.87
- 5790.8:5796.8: 11.78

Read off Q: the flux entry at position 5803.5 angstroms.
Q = 11.57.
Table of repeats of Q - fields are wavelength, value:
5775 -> 11.85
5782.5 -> 11.66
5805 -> 11.4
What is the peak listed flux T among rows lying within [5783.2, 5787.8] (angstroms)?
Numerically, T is 11.82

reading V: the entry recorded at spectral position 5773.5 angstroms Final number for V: 11.87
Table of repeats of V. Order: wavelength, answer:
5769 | 11.63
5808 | 11.79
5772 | 11.77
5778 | 11.82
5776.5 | 11.82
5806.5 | 11.5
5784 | 11.8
